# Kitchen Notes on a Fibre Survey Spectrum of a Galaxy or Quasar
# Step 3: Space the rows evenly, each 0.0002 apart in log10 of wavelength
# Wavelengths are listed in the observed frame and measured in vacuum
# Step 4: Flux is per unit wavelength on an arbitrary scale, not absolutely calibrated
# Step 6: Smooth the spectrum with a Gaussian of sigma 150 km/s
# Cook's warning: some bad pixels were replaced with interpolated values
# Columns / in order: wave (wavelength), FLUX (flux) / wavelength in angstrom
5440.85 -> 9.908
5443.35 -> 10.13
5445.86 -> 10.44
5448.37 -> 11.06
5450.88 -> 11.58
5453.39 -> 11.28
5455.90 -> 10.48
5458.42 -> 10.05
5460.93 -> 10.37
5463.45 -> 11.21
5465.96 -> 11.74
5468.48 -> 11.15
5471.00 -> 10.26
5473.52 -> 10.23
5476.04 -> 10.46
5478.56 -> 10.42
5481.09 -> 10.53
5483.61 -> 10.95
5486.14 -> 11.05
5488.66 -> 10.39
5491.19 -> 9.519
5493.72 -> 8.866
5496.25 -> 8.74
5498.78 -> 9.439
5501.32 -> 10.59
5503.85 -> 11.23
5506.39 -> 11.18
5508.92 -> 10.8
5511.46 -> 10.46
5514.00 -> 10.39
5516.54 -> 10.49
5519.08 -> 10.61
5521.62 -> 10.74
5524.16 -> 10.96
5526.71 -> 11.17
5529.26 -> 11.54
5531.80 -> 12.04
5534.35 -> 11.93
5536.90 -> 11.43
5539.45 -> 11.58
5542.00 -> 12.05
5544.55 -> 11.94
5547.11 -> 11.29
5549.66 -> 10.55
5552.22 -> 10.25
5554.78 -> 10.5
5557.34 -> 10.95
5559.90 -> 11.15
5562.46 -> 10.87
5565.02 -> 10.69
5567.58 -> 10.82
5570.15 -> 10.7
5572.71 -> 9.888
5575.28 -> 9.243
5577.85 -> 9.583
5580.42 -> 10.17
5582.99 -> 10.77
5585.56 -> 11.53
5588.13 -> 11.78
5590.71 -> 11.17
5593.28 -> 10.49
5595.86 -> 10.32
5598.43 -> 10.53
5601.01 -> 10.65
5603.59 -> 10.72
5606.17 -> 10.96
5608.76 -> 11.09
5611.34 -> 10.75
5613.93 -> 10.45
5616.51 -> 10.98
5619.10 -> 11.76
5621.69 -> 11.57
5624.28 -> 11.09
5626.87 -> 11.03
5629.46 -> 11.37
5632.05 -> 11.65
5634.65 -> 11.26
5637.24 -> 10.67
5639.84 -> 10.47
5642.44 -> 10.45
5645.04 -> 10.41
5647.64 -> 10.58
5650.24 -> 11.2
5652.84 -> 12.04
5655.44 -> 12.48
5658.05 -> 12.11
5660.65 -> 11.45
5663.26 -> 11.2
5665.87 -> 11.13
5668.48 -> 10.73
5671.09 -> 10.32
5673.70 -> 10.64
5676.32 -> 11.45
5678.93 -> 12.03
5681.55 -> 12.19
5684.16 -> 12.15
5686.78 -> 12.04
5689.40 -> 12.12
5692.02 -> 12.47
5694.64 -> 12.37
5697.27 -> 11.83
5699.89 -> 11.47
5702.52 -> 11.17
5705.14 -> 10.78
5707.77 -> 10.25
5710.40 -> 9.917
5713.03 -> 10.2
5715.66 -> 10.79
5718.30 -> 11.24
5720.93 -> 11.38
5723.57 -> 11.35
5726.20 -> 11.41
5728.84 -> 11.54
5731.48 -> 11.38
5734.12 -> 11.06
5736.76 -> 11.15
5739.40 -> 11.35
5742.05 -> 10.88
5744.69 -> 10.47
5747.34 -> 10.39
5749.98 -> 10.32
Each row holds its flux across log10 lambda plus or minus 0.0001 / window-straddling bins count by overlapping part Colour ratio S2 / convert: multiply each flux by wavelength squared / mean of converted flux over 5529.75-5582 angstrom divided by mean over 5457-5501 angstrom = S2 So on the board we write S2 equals 1.08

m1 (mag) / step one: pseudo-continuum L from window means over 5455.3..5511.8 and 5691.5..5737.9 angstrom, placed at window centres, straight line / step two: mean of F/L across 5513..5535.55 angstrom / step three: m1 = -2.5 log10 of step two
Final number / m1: -0.05 mag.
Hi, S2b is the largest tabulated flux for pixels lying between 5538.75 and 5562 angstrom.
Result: 12.05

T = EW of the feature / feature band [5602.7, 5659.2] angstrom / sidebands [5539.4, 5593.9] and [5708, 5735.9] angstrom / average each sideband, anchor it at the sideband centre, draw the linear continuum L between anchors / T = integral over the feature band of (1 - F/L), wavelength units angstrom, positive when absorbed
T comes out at -1.3 angstrom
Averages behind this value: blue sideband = 10.8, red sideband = 11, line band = 11.1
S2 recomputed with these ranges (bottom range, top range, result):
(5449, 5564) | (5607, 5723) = 1.10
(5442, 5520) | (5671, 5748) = 1.16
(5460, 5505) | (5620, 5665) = 1.15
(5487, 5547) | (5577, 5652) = 1.04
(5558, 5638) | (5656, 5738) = 1.08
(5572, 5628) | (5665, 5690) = 1.10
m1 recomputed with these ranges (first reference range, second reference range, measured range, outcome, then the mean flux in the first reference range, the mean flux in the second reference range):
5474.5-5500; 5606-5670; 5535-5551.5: -0.10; 10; 11.2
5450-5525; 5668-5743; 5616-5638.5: -0.02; 10.5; 11.3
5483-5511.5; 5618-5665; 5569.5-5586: 0.06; 10.2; 11.3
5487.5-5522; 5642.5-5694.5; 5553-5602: 0.02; 10.2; 11.5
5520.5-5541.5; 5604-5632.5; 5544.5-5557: 0.06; 11.5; 11.1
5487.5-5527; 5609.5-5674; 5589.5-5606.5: 0.02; 10.3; 11.1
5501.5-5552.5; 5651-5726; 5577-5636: 0.03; 11.1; 11.4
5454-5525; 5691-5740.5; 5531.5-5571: -0.05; 10.5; 11.2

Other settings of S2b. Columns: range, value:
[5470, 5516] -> 11.23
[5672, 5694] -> 12.47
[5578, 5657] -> 12.48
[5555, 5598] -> 11.78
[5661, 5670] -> 11.2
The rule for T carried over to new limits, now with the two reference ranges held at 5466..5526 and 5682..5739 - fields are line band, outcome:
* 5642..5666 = -0.5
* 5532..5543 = -1.2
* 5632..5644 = 0.3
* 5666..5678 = 0.4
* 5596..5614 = 0.3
